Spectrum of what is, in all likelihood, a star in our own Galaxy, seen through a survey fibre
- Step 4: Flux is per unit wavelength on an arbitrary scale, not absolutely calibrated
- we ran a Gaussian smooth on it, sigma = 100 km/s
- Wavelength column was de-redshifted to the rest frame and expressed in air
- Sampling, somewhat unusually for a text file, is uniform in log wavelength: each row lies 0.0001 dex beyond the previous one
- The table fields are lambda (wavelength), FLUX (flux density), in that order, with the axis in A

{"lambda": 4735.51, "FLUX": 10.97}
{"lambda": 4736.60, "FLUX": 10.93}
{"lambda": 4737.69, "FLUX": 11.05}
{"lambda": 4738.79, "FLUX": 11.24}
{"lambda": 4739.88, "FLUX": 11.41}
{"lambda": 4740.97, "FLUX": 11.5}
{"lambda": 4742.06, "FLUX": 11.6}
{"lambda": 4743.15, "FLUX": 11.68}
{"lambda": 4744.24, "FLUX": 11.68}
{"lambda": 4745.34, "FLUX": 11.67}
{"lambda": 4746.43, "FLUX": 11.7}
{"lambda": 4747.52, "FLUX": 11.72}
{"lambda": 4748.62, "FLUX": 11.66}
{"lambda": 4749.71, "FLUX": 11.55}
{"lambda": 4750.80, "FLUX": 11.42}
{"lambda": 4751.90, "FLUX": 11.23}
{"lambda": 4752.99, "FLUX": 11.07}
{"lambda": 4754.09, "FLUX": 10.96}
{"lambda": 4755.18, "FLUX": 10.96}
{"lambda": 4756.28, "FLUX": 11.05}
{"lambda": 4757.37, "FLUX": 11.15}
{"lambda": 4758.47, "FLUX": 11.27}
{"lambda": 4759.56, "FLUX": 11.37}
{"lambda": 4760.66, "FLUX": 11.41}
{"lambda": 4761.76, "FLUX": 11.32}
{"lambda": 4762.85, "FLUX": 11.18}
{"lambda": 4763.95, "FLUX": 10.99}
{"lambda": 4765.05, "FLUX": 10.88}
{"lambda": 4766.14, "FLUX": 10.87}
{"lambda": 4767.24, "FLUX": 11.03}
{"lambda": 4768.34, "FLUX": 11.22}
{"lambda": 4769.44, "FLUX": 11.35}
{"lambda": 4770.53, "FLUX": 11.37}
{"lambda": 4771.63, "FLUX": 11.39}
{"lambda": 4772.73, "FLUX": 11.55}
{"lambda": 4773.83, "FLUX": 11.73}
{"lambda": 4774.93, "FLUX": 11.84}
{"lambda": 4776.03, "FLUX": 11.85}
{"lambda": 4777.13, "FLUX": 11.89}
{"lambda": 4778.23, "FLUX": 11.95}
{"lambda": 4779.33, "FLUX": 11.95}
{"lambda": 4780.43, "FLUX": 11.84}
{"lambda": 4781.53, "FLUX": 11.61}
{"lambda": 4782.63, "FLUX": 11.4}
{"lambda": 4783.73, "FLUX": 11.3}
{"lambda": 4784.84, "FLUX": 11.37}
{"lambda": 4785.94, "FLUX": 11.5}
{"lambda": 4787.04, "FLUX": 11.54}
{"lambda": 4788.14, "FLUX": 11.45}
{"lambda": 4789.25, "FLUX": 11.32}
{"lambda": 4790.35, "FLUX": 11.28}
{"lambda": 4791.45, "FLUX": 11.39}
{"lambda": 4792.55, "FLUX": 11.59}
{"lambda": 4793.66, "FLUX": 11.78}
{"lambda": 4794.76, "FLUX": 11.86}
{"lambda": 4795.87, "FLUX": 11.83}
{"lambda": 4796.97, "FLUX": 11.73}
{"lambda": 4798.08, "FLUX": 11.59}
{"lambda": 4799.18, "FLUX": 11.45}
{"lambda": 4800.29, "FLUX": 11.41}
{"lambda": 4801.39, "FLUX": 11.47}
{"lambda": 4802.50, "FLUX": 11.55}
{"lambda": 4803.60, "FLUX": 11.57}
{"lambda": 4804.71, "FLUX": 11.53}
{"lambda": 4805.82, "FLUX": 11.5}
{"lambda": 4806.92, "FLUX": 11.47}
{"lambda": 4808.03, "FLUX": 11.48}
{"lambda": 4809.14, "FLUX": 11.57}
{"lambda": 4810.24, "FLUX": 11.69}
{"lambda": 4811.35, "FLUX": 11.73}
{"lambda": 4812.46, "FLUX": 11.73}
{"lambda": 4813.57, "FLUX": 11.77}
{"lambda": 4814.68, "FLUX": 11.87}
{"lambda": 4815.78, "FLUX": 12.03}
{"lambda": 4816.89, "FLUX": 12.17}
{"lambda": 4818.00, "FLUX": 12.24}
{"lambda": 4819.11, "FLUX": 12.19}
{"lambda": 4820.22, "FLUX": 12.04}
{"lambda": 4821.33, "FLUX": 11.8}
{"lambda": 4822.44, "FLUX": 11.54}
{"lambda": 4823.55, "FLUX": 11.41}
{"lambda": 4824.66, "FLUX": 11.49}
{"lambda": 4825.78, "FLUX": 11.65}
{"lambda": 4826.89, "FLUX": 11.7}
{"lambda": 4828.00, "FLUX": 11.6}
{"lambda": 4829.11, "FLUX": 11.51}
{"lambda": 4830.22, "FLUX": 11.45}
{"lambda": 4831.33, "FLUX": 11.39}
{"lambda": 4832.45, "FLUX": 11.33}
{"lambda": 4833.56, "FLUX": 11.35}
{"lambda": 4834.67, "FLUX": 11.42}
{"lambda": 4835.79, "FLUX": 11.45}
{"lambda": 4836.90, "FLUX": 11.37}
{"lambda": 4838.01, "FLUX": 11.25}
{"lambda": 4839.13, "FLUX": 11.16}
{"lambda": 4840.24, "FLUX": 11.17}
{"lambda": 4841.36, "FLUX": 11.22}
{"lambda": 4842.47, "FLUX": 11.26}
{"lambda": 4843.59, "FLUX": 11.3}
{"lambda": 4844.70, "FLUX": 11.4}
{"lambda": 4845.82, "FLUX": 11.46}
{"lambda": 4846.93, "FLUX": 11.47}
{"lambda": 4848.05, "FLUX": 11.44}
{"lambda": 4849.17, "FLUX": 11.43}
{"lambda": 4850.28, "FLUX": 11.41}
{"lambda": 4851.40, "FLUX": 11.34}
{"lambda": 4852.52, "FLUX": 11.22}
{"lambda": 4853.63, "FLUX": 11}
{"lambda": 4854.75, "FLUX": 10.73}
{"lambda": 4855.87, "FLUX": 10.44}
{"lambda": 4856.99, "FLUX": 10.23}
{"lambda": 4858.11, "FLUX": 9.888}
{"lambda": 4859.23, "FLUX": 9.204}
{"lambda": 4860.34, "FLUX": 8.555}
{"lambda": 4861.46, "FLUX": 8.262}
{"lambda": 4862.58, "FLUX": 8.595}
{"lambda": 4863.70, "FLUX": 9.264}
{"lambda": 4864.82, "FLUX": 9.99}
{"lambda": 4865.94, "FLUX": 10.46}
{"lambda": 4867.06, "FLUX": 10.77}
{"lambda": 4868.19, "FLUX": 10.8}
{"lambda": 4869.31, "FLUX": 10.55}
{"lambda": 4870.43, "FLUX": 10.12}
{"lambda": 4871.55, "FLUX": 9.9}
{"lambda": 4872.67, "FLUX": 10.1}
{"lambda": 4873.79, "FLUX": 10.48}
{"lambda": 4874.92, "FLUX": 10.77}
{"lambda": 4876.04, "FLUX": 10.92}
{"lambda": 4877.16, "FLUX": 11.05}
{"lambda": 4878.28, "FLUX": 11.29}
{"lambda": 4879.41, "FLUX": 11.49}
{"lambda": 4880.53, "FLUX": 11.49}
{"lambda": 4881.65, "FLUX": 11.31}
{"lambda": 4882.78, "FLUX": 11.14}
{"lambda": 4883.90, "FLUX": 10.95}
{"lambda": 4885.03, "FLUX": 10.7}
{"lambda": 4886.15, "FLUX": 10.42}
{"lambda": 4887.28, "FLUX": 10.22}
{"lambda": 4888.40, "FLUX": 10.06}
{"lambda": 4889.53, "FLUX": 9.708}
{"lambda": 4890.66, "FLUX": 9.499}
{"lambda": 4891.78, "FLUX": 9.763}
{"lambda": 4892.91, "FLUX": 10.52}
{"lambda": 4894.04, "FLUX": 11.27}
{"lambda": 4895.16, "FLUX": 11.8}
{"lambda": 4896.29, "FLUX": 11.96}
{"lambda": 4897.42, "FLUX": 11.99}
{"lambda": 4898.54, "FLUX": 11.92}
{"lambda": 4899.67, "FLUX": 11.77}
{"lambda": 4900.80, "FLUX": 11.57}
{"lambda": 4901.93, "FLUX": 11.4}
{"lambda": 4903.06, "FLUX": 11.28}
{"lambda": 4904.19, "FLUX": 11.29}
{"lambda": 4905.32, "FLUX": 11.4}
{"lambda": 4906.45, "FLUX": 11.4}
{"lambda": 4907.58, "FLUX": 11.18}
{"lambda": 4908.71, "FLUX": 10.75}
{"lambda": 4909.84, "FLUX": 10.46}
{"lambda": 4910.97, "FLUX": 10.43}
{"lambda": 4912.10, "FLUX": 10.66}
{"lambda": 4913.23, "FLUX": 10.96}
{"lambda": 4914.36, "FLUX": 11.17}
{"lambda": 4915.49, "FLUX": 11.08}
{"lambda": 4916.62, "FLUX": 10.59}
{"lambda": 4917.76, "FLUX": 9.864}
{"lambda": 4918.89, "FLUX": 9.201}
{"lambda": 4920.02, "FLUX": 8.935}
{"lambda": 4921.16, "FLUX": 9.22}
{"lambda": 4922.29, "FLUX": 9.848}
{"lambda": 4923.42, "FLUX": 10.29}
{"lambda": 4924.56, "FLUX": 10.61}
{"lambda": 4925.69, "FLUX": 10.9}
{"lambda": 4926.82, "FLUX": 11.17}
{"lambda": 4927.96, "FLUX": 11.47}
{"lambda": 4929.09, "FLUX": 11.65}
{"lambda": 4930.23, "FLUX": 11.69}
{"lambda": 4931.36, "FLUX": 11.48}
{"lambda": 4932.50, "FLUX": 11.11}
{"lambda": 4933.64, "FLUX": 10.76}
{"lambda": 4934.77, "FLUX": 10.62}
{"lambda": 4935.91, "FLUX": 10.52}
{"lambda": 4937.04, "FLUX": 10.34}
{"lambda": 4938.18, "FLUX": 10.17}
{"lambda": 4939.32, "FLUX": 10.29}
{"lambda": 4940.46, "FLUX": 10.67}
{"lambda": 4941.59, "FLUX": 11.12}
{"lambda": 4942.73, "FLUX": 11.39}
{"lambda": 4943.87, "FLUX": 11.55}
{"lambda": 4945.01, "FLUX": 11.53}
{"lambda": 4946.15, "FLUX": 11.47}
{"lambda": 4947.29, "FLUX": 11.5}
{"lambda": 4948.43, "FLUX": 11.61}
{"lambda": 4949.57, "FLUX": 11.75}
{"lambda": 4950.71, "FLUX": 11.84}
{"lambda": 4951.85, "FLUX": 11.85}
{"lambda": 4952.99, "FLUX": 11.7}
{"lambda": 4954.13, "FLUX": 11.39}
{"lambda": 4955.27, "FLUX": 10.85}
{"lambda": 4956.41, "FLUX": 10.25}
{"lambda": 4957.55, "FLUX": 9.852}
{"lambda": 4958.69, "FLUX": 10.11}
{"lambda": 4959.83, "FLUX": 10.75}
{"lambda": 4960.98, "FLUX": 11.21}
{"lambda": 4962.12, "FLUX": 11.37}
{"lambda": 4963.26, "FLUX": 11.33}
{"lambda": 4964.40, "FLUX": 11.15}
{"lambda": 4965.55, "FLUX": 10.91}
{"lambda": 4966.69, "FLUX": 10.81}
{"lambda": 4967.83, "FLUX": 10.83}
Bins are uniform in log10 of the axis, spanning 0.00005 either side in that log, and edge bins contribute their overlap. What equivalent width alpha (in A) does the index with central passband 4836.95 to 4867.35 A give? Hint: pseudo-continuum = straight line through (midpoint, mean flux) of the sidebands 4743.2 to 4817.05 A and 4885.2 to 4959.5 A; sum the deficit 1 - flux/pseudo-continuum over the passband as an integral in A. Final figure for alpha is 1.60 A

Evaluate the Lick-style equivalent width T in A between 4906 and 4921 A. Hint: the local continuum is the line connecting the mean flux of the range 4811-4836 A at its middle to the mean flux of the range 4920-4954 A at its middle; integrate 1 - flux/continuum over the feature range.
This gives 0.9 A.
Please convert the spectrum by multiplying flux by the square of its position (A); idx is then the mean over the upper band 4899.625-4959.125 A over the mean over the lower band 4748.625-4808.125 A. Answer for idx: 1.0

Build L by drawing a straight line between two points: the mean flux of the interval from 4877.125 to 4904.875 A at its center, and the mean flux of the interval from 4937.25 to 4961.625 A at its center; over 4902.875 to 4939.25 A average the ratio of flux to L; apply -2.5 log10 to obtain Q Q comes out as 0.04 mag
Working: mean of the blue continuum 11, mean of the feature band 10.7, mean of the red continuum 11.1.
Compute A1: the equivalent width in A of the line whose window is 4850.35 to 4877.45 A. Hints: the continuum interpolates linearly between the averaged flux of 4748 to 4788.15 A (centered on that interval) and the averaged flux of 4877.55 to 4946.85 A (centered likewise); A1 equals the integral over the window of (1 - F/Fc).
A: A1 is 2.0 A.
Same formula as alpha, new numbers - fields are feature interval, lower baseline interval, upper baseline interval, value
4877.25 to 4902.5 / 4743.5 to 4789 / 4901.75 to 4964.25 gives 0.0 A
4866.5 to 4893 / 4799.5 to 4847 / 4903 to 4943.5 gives 1.2 A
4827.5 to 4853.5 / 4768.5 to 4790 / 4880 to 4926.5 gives -0.4 A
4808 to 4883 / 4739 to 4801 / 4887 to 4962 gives 0.9 A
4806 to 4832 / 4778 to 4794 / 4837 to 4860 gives -1.1 A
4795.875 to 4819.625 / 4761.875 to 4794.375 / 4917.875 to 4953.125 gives -0.7 A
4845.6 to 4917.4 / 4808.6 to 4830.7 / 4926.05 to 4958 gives 4.5 A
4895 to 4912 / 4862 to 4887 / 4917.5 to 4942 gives -1.3 A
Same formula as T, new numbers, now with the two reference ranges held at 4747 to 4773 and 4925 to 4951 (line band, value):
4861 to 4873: 1.4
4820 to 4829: -0.3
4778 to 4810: -0.9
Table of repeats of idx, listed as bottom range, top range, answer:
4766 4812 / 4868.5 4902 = 0.98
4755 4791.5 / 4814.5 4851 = 1.04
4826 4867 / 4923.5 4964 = 1.06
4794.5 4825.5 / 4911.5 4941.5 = 0.95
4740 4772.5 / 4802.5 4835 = 1.06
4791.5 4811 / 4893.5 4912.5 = 1.02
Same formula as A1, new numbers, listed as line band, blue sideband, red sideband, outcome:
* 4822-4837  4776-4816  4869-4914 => -0.2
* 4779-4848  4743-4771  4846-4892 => -4.4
